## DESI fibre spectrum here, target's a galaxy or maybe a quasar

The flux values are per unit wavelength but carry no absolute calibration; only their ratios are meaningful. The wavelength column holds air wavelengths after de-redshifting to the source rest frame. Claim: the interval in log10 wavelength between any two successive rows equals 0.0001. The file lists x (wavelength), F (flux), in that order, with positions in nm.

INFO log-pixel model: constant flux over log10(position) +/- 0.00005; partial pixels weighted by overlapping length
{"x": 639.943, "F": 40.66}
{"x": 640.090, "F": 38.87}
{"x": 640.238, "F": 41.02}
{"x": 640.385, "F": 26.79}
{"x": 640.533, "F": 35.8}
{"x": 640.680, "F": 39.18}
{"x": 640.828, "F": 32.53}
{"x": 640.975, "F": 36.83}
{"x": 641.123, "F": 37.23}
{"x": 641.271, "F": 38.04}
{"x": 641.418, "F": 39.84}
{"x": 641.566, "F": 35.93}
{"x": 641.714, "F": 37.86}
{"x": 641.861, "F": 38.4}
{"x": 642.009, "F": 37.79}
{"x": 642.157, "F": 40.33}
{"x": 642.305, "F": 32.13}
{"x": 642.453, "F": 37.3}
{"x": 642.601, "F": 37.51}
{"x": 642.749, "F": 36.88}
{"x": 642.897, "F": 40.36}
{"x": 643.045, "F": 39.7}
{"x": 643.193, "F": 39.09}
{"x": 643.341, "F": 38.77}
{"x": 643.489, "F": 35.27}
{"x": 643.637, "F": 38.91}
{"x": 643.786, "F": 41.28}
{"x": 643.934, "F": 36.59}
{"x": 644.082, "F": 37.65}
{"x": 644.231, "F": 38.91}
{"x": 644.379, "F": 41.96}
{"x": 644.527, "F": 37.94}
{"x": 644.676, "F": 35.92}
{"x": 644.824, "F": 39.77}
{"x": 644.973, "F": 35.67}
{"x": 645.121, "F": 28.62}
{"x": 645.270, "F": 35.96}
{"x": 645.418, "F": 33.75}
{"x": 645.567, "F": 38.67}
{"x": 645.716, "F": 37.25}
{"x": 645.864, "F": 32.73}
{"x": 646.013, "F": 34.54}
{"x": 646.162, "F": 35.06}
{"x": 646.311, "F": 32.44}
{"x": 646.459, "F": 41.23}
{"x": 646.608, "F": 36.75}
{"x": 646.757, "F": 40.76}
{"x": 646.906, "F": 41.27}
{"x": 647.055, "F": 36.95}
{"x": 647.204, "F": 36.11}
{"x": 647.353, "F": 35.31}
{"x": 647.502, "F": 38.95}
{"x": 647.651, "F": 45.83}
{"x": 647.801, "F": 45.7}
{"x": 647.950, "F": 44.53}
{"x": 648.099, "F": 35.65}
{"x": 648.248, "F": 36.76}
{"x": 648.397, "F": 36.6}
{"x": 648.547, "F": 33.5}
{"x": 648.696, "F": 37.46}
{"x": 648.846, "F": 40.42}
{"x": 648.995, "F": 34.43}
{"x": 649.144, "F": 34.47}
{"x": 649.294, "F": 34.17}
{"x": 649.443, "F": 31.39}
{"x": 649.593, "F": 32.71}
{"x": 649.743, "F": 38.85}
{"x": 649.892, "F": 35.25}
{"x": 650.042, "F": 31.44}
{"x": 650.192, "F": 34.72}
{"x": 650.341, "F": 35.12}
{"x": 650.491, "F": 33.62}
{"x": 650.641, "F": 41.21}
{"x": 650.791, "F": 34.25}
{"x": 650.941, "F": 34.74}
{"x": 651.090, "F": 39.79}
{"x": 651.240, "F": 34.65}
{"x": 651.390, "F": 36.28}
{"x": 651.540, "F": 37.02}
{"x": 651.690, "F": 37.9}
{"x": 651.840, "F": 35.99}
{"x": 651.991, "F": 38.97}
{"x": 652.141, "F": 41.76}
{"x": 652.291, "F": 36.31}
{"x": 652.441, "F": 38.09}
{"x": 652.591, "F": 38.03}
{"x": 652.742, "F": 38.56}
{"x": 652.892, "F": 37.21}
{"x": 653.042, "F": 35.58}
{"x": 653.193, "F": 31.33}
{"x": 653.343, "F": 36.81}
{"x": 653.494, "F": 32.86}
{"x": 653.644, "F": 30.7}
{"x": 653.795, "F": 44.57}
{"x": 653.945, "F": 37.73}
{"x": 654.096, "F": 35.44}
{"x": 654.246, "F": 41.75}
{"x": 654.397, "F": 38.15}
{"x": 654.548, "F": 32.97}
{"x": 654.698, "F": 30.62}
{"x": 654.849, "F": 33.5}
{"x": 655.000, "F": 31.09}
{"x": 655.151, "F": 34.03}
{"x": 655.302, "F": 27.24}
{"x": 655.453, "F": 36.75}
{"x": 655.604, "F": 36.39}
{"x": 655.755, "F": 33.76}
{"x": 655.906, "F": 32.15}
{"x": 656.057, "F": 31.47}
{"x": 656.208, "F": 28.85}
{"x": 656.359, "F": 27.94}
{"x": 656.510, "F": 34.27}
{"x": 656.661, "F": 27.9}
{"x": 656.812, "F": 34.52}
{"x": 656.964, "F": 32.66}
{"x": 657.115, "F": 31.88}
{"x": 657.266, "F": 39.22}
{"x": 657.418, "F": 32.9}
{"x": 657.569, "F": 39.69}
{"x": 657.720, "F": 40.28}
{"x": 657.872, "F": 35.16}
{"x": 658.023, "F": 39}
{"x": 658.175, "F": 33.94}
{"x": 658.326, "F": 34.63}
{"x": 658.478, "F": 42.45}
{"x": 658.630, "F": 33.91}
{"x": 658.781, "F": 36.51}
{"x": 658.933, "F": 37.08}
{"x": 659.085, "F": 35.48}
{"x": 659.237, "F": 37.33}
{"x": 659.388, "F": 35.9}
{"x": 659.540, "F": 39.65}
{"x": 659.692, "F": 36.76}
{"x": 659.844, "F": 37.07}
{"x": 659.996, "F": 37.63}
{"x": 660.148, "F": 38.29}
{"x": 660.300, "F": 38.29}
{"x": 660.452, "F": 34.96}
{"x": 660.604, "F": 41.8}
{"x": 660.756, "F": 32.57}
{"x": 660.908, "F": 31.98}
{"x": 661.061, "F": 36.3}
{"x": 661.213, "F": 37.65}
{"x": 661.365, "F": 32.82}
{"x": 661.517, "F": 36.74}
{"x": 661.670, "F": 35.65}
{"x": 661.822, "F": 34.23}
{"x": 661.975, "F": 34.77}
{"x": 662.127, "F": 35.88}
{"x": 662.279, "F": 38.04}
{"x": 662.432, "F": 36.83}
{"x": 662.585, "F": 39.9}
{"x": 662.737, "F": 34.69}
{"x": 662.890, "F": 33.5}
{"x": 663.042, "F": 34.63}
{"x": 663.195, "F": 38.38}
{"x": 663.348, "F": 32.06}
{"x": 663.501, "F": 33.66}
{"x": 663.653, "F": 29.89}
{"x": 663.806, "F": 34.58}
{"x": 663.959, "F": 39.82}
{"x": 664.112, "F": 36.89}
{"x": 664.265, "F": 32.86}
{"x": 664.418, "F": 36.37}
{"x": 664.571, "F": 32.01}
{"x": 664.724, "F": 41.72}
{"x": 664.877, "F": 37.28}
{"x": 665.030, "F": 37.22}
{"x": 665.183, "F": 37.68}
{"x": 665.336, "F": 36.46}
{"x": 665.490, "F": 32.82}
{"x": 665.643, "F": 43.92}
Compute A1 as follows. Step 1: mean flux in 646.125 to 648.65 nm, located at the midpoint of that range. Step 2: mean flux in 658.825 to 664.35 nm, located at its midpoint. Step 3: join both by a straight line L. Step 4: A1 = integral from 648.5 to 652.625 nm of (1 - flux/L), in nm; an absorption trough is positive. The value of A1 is 0.19 nm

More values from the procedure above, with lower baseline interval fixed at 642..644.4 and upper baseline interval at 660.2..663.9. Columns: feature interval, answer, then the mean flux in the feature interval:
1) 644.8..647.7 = 0.08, 36.8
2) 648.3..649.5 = 0.06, 35.4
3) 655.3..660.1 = 0.12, 35.2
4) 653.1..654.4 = 0.01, 36.5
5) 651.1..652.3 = -0.02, 37.5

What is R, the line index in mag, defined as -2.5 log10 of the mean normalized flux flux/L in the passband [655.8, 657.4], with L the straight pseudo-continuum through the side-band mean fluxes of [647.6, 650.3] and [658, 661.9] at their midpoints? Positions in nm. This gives 0.139 mag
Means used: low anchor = 36.8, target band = 32.1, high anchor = 36.4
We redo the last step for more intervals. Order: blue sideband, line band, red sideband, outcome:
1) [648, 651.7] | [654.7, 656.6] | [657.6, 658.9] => 0.14 mag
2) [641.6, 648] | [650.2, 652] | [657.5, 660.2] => 0.03 mag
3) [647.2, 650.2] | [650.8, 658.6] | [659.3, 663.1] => 0.04 mag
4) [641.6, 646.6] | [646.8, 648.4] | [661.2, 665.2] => -0.08 mag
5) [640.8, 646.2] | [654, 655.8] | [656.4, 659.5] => 0.05 mag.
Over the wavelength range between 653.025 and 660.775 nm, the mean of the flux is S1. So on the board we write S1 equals 35.3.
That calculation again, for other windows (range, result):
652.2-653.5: 36.3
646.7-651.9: 37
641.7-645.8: 37.5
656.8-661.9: 36.3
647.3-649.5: 37.8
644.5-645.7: 35.8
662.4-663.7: 34.9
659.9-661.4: 36.3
